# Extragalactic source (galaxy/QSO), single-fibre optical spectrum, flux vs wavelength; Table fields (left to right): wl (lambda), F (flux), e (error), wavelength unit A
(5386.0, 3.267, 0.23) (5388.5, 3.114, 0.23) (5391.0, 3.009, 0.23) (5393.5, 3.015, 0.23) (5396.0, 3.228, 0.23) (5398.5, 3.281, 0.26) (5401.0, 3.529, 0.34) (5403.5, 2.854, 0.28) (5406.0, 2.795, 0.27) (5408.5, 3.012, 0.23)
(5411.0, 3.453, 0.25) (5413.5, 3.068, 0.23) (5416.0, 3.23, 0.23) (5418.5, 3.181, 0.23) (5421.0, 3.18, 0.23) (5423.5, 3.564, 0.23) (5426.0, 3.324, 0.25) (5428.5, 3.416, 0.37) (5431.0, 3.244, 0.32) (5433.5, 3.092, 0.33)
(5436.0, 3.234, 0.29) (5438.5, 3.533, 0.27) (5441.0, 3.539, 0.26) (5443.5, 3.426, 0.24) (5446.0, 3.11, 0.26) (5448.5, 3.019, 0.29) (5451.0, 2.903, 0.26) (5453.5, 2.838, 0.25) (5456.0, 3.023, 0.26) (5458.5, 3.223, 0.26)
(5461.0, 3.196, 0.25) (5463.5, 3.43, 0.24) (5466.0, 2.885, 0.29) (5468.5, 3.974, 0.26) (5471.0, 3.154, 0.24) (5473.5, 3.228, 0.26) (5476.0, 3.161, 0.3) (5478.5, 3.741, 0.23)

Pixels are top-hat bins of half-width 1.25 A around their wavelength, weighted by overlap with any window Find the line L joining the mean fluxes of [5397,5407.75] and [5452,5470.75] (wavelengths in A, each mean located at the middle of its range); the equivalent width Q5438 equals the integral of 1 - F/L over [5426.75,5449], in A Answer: -0.9 A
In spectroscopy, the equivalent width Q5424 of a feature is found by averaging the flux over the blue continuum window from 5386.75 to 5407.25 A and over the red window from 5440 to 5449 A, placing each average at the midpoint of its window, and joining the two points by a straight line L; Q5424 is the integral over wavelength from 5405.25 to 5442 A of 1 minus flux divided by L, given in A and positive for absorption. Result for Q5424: -0.6 A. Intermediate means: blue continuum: 3.11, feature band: 3.26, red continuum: 3.29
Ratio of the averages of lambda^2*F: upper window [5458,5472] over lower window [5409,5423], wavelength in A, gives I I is 1.0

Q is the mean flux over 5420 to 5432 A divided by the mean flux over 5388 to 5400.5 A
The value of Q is 1.06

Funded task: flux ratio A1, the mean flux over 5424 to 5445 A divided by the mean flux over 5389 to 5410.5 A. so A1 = 1.08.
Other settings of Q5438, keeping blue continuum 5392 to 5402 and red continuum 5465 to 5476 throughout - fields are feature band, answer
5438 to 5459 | 0.8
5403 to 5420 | 0.9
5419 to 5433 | -0.2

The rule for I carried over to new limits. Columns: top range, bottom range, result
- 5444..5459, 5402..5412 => 1.02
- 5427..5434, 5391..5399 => 1.06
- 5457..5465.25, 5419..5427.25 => 0.99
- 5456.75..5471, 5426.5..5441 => 1.01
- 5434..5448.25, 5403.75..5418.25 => 1.09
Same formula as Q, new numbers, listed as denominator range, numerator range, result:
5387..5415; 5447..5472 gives 1.01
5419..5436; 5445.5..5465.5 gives 0.94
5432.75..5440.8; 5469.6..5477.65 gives 0.97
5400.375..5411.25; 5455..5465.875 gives 1.04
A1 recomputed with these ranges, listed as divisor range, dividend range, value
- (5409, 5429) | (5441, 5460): 0.95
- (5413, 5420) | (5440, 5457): 0.98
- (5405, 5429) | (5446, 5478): 0.99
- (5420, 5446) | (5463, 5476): 0.99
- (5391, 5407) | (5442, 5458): 0.99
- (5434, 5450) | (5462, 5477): 1.00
